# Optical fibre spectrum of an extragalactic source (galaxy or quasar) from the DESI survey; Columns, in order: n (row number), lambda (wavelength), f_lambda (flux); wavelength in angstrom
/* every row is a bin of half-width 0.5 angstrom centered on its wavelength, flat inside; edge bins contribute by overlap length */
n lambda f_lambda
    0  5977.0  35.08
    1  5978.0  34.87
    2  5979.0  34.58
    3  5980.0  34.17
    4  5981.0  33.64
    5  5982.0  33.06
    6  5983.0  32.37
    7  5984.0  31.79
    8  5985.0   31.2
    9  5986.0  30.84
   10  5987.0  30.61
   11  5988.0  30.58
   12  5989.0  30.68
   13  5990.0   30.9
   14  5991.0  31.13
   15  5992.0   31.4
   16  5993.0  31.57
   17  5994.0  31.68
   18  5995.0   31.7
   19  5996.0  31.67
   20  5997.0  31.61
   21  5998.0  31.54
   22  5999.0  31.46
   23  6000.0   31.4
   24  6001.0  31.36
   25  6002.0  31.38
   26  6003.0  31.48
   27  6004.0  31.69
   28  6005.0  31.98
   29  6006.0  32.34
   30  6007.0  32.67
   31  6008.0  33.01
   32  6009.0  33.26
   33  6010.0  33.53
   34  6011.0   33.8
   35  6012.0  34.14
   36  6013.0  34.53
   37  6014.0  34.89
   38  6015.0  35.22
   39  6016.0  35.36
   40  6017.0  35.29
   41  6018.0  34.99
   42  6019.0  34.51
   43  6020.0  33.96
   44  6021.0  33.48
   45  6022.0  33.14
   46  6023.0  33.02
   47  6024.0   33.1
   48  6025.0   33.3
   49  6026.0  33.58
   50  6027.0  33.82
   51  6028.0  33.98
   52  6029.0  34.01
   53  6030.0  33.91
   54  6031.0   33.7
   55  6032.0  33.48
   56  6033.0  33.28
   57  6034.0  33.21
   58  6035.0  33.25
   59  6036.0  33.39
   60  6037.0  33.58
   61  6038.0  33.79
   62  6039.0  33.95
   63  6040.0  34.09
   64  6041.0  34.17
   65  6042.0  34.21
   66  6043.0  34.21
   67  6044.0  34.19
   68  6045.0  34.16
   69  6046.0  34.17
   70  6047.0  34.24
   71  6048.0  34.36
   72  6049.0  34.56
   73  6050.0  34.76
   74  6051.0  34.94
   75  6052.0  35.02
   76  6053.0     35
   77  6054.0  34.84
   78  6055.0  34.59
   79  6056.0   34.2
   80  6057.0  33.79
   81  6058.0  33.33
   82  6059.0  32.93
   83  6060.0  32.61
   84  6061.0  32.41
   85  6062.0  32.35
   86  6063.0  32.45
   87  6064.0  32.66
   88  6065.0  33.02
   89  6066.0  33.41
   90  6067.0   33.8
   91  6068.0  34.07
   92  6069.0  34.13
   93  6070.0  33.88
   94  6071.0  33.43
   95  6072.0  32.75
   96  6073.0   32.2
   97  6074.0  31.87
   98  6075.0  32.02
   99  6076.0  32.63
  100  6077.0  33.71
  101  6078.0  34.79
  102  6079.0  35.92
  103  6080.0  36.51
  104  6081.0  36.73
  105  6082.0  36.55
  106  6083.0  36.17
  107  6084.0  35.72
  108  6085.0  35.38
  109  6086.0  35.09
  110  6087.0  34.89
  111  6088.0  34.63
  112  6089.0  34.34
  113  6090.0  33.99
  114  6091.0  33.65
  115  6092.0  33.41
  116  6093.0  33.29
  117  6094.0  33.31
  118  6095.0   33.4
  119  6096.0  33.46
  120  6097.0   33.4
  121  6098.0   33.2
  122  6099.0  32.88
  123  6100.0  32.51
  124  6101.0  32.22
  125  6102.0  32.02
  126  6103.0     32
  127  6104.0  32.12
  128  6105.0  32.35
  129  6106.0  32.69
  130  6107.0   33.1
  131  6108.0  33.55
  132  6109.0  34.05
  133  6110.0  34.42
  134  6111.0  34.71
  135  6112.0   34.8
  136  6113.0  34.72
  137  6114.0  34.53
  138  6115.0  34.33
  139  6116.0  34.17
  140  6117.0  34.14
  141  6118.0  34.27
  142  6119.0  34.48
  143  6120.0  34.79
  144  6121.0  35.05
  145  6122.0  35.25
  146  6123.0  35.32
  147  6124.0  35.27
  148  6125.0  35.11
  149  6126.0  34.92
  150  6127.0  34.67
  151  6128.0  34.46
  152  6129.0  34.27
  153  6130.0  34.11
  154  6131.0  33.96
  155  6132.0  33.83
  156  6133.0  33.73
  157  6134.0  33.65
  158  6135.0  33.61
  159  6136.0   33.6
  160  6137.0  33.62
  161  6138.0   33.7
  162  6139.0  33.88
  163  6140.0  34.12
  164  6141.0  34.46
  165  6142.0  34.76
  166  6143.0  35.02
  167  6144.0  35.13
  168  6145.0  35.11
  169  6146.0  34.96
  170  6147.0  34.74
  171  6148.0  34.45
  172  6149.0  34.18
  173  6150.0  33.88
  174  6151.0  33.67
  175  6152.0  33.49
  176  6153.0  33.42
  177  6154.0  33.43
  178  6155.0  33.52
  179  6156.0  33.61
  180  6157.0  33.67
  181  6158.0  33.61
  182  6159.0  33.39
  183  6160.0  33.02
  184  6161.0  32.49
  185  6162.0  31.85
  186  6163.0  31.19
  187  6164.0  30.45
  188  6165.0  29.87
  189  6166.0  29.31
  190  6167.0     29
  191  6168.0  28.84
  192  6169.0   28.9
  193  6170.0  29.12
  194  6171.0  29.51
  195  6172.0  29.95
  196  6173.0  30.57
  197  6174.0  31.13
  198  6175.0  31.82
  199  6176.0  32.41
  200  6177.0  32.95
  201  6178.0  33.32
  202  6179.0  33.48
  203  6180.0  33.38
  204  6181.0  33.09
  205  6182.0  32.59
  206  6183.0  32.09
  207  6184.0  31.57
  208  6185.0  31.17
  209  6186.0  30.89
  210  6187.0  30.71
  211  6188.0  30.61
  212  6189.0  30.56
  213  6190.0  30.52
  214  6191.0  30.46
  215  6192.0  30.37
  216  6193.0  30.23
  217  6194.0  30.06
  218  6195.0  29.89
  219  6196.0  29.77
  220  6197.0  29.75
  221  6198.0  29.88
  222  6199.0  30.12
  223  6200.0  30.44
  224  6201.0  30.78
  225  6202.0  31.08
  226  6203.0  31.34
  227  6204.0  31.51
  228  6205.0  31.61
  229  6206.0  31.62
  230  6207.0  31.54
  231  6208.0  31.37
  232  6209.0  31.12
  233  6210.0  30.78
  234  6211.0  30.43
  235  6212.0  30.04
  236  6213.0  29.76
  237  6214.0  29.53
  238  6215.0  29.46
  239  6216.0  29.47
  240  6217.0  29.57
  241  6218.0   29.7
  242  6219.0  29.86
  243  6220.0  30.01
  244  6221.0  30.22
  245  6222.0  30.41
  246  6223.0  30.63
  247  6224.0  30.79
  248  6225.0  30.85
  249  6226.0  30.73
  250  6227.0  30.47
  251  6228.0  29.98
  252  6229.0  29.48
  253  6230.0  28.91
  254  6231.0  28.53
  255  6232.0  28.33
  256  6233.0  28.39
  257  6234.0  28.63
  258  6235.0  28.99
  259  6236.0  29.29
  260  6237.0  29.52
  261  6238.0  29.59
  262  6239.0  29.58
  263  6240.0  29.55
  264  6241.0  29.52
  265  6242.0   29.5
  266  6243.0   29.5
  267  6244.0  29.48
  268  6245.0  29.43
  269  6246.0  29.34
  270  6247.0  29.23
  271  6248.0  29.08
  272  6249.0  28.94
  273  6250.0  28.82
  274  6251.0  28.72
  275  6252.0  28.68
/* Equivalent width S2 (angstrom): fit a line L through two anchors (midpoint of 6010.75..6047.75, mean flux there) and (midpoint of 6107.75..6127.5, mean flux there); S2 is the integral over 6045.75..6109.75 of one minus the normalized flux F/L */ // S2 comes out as 1.1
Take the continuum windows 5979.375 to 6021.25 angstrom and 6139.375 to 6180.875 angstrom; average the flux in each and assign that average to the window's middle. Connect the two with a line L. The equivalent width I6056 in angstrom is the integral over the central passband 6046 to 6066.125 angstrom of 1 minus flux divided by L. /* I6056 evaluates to -0.8 angstrom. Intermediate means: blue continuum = 32.6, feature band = 33.8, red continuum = 32.6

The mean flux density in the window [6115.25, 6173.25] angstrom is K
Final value 33.3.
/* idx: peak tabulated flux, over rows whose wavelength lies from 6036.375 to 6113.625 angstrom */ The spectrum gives 36.73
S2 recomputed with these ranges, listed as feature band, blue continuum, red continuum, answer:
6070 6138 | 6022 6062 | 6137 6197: -2.1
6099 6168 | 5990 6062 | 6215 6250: -4.9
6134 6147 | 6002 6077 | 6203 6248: -1.1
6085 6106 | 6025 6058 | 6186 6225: -0.3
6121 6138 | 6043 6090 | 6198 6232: -1.0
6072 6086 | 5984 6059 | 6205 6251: -1.0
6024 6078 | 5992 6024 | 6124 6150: -0.4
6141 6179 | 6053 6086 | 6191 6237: -1.1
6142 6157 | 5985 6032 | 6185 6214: -1.5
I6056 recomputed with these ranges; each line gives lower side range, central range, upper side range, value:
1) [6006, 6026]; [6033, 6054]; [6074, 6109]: -0.2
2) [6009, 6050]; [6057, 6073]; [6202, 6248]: 0.1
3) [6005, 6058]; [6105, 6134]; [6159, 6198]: -1.9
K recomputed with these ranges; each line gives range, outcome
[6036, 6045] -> 34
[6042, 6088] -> 34.1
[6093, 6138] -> 33.9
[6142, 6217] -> 31.6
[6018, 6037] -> 33.6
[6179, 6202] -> 30.9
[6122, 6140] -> 34.2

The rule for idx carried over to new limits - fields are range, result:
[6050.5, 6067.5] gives 35.02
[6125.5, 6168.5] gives 35.13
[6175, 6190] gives 33.48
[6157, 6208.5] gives 33.67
